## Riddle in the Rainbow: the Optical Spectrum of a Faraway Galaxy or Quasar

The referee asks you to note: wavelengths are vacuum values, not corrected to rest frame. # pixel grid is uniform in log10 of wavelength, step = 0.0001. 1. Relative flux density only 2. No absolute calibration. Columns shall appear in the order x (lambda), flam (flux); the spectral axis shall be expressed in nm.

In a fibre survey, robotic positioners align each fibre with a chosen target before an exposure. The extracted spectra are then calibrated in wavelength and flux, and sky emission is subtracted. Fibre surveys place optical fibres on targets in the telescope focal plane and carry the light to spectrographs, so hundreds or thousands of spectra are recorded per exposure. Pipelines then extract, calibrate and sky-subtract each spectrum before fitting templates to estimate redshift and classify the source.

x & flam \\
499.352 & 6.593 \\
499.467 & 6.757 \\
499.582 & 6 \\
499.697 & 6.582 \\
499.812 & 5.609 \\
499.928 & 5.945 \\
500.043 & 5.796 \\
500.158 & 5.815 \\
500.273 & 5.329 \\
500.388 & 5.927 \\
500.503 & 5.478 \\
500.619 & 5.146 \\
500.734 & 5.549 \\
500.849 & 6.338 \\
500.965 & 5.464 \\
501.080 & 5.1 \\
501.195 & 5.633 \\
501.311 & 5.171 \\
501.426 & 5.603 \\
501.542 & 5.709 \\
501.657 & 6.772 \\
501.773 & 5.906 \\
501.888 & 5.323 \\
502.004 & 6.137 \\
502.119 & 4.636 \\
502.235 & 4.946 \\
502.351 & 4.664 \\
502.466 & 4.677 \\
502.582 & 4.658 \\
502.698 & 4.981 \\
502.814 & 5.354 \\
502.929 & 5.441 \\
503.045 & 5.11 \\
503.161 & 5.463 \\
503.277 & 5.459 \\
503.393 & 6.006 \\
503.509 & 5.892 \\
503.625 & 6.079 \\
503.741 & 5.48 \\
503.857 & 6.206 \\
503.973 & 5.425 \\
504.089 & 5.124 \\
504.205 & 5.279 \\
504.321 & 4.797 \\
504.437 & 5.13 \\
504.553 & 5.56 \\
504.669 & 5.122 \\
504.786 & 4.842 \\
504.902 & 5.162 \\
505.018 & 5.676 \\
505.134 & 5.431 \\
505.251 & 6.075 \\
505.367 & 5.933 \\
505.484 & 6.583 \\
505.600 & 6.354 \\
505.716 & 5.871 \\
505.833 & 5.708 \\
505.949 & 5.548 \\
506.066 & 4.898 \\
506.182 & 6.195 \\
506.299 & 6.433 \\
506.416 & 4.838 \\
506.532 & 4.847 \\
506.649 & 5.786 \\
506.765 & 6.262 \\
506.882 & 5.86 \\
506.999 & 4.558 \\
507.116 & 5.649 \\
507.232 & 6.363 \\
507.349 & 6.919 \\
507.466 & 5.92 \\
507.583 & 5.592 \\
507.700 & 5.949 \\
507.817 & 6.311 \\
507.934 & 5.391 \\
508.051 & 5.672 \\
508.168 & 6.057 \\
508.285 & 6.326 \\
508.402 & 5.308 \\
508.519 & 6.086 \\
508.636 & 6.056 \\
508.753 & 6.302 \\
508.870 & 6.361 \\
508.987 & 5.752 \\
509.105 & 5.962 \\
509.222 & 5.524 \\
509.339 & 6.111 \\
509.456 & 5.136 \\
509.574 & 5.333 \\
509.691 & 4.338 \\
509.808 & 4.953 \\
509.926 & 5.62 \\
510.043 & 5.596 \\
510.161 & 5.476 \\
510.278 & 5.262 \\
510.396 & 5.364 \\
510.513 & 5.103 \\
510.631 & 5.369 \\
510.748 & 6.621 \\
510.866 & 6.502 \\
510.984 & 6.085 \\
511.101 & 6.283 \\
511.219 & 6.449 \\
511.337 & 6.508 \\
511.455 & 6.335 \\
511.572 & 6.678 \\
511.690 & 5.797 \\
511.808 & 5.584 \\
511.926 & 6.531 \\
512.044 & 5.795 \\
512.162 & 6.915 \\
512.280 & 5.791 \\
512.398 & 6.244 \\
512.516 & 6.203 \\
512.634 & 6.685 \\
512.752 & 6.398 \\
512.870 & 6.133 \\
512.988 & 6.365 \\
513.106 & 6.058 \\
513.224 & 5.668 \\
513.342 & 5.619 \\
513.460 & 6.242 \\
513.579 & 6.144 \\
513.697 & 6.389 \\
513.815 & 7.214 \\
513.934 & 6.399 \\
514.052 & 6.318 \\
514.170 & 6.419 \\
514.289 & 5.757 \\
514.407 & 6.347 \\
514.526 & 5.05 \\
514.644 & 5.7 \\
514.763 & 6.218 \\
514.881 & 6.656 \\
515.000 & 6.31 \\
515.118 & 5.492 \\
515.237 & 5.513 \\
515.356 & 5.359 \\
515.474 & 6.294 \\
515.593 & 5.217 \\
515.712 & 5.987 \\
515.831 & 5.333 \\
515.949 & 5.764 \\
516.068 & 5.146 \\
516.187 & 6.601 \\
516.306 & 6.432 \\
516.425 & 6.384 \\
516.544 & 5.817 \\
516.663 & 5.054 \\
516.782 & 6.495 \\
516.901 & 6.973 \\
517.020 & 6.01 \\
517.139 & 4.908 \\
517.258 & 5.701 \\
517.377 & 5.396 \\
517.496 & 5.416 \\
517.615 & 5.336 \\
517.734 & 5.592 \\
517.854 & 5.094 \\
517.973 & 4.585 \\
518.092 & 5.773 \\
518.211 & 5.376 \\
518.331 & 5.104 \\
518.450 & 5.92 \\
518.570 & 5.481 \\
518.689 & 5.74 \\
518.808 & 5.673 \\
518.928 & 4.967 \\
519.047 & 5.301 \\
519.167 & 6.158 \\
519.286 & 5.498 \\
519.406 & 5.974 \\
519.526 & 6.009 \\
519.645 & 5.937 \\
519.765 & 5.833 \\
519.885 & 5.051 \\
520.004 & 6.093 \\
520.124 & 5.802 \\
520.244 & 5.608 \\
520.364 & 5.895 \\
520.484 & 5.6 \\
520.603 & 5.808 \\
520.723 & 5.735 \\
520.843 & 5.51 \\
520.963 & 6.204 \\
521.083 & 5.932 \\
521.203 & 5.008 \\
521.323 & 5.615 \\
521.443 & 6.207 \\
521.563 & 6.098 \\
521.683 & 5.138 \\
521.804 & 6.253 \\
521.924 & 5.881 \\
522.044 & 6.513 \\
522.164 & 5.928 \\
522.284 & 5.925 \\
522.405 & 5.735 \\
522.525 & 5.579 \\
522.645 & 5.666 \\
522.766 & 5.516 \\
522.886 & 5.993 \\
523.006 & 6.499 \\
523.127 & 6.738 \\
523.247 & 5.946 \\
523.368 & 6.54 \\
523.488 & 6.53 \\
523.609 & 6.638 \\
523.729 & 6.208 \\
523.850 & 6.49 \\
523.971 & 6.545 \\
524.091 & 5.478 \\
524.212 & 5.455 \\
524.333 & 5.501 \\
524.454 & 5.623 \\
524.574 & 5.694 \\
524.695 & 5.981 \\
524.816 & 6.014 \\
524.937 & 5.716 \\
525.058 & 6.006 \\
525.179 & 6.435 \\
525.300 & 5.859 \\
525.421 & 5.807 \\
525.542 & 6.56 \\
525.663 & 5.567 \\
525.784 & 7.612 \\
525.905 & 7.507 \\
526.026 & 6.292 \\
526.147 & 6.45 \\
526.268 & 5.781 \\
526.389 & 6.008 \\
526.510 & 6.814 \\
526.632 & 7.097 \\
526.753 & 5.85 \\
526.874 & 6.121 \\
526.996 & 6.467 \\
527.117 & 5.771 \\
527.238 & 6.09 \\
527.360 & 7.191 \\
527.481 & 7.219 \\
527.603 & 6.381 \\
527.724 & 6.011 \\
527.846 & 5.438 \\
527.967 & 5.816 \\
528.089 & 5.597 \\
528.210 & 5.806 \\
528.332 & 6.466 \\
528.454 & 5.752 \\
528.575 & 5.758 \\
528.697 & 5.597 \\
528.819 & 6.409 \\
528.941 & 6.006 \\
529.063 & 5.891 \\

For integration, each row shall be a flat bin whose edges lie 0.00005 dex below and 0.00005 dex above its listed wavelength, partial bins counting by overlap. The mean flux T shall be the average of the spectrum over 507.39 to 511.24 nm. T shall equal 5.76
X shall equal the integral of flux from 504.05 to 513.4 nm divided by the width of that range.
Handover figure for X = 5.81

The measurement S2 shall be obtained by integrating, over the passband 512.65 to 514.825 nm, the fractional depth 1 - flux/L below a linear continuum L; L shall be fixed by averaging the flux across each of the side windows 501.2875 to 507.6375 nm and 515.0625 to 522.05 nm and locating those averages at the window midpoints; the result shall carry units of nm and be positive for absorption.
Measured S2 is -0.19 nm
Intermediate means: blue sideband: 5.56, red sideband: 5.7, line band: 6.15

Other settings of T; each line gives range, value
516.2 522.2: 5.72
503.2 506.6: 5.58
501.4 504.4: 5.42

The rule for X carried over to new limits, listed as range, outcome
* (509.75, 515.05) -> 6.07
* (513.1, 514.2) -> 6.25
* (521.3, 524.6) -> 6.01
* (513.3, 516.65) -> 5.99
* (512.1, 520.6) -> 5.86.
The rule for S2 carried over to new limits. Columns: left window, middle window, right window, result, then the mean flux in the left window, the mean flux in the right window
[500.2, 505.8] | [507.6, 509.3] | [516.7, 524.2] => -0.10 nm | 5.5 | 5.81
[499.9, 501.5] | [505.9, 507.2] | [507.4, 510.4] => 0.03 nm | 5.59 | 5.69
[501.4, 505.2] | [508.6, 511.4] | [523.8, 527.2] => -0.06 nm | 5.39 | 6.16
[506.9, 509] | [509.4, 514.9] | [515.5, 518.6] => -0.18 nm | 5.92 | 5.66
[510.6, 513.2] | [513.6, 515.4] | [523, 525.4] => 0.04 nm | 6.24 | 6.08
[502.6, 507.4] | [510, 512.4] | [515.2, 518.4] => -0.16 nm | 5.59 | 5.66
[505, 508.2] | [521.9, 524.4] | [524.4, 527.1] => 0.05 nm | 5.81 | 6.23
